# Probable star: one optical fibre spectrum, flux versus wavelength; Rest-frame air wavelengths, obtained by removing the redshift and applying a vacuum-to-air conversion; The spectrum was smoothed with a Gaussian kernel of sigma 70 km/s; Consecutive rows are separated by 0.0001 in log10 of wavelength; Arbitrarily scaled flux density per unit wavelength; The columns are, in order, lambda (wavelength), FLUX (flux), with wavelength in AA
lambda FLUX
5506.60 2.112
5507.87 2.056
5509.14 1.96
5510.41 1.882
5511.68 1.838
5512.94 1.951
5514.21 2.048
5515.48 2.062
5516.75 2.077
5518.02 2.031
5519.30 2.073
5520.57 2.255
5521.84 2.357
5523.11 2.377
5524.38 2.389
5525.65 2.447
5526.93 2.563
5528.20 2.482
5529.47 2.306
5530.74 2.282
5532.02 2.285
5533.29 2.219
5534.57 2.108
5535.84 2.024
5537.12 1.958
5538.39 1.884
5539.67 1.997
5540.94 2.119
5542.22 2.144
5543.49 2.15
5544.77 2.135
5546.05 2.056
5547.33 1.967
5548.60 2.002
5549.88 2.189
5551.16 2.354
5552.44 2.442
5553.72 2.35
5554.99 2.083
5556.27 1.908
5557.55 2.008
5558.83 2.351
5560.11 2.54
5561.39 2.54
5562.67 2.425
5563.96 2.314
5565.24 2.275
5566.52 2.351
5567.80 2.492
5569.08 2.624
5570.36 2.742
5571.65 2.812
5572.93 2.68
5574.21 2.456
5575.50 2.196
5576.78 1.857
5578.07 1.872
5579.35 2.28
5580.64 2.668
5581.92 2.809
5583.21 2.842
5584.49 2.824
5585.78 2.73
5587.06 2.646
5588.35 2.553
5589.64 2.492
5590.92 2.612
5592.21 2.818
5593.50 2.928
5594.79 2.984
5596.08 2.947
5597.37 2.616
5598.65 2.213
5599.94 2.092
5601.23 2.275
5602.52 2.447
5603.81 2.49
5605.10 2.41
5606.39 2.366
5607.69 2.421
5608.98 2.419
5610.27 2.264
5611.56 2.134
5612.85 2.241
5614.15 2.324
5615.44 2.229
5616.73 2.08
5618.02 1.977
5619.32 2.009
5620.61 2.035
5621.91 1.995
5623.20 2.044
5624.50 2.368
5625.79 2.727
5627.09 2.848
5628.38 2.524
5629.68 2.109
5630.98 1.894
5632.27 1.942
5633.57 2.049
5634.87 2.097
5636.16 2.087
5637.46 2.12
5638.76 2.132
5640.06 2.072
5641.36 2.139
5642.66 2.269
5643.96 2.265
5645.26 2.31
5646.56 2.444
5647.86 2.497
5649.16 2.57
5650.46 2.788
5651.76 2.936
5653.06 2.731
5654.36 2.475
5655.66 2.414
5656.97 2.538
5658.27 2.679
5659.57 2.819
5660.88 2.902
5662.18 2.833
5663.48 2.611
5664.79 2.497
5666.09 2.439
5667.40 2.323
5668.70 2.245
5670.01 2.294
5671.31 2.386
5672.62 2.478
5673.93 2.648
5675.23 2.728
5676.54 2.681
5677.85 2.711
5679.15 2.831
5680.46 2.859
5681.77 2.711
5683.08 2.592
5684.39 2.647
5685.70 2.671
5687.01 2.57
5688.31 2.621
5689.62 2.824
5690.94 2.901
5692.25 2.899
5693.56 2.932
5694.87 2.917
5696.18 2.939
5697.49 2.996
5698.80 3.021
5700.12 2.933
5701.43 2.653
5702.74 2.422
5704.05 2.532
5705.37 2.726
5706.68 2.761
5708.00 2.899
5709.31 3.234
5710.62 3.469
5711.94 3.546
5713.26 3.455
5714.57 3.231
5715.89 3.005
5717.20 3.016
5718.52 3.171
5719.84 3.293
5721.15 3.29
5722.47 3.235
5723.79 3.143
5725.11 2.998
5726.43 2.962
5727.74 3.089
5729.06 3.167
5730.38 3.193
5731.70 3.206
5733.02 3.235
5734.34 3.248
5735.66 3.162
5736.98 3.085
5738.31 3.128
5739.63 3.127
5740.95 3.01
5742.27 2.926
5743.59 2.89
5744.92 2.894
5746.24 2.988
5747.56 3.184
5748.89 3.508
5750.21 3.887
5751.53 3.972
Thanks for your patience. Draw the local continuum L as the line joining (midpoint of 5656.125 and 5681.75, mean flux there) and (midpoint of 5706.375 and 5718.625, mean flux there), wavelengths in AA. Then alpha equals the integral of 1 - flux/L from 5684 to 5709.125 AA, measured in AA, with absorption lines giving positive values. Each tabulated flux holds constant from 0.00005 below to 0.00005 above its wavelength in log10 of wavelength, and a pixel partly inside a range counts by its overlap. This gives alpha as 1.54 AA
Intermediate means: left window 2.61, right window 3.19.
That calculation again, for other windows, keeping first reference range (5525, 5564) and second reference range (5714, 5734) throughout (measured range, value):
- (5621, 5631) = 1.16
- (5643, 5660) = 1.27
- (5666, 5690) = 2.62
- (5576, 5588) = -0.45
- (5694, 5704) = 0.65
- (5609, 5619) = 1.50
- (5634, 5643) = 1.93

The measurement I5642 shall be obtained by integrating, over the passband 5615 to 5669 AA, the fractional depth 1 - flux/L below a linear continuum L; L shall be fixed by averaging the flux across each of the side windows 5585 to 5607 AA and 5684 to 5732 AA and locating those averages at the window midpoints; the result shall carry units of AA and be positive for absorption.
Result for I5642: 7.55 AA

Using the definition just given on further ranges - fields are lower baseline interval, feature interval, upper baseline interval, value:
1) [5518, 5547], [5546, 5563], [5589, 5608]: 0.6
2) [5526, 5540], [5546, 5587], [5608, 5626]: -3.5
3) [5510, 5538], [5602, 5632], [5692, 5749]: 3.8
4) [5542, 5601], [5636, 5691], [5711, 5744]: 6.1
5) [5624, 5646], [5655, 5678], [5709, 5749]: -0.2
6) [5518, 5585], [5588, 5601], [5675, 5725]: -0.7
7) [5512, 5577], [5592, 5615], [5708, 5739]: 0.9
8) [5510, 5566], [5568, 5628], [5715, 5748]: 0.6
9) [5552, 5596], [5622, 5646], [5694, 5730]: 4.5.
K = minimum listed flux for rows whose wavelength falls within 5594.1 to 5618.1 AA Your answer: 1.977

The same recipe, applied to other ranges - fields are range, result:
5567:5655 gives 1.857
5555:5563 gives 1.908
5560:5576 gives 2.196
